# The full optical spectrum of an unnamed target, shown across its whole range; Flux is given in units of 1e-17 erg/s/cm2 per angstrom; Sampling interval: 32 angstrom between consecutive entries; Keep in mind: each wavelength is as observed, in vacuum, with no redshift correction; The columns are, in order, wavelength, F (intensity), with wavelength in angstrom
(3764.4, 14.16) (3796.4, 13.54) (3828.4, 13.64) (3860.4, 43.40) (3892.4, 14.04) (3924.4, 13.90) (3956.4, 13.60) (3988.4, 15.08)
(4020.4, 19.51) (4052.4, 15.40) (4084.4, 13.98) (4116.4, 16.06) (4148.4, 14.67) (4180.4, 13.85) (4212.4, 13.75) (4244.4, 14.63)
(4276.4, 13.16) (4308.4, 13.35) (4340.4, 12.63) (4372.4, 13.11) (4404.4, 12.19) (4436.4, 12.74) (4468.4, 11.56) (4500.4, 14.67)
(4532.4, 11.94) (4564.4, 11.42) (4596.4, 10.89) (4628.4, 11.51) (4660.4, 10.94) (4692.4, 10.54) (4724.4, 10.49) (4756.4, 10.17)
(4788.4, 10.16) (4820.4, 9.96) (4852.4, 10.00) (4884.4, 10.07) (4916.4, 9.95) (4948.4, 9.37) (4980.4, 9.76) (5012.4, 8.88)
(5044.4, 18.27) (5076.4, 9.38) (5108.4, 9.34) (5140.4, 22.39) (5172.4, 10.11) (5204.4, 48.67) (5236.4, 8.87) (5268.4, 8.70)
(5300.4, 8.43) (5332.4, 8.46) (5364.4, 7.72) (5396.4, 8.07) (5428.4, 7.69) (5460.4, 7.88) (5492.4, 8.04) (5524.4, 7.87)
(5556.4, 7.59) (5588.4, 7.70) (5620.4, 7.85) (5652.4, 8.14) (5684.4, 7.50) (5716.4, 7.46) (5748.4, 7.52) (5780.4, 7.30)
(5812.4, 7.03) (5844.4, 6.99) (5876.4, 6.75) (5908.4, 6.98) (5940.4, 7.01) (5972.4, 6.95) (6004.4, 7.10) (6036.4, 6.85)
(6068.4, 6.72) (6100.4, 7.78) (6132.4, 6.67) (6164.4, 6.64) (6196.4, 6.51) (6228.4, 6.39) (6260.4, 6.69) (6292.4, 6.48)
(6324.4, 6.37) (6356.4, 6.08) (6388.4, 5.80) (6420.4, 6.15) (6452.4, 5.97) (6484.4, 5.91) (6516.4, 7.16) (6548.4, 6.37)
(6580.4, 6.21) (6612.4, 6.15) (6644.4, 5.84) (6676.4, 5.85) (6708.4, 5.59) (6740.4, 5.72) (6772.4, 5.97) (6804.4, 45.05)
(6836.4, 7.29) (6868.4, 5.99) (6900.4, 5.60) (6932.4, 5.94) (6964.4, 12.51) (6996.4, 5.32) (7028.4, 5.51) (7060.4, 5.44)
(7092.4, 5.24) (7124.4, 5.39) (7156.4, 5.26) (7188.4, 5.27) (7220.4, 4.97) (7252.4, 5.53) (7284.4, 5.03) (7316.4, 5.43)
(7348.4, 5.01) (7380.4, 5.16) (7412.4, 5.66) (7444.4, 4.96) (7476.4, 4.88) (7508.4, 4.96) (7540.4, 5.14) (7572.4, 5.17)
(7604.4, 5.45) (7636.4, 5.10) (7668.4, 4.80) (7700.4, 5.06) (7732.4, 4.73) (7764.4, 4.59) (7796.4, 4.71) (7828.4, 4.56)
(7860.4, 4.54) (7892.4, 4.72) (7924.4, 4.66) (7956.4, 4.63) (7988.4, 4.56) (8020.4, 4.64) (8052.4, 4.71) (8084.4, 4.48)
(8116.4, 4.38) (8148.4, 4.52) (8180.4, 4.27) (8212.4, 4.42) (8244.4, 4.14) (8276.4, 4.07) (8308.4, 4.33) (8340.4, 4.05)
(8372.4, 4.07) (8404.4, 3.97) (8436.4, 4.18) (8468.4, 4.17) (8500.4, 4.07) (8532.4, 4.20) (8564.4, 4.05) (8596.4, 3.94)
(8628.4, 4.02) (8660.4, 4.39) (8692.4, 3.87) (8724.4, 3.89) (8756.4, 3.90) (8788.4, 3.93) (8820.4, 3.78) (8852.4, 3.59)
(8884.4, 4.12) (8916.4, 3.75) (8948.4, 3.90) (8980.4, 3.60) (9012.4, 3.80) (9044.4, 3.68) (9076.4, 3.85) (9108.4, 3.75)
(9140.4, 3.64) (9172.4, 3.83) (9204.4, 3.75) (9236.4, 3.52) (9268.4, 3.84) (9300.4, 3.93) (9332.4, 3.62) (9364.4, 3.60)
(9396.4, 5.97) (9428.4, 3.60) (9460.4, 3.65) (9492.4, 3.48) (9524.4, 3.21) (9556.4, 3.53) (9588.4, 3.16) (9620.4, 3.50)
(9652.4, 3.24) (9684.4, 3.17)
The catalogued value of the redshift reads 0.04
